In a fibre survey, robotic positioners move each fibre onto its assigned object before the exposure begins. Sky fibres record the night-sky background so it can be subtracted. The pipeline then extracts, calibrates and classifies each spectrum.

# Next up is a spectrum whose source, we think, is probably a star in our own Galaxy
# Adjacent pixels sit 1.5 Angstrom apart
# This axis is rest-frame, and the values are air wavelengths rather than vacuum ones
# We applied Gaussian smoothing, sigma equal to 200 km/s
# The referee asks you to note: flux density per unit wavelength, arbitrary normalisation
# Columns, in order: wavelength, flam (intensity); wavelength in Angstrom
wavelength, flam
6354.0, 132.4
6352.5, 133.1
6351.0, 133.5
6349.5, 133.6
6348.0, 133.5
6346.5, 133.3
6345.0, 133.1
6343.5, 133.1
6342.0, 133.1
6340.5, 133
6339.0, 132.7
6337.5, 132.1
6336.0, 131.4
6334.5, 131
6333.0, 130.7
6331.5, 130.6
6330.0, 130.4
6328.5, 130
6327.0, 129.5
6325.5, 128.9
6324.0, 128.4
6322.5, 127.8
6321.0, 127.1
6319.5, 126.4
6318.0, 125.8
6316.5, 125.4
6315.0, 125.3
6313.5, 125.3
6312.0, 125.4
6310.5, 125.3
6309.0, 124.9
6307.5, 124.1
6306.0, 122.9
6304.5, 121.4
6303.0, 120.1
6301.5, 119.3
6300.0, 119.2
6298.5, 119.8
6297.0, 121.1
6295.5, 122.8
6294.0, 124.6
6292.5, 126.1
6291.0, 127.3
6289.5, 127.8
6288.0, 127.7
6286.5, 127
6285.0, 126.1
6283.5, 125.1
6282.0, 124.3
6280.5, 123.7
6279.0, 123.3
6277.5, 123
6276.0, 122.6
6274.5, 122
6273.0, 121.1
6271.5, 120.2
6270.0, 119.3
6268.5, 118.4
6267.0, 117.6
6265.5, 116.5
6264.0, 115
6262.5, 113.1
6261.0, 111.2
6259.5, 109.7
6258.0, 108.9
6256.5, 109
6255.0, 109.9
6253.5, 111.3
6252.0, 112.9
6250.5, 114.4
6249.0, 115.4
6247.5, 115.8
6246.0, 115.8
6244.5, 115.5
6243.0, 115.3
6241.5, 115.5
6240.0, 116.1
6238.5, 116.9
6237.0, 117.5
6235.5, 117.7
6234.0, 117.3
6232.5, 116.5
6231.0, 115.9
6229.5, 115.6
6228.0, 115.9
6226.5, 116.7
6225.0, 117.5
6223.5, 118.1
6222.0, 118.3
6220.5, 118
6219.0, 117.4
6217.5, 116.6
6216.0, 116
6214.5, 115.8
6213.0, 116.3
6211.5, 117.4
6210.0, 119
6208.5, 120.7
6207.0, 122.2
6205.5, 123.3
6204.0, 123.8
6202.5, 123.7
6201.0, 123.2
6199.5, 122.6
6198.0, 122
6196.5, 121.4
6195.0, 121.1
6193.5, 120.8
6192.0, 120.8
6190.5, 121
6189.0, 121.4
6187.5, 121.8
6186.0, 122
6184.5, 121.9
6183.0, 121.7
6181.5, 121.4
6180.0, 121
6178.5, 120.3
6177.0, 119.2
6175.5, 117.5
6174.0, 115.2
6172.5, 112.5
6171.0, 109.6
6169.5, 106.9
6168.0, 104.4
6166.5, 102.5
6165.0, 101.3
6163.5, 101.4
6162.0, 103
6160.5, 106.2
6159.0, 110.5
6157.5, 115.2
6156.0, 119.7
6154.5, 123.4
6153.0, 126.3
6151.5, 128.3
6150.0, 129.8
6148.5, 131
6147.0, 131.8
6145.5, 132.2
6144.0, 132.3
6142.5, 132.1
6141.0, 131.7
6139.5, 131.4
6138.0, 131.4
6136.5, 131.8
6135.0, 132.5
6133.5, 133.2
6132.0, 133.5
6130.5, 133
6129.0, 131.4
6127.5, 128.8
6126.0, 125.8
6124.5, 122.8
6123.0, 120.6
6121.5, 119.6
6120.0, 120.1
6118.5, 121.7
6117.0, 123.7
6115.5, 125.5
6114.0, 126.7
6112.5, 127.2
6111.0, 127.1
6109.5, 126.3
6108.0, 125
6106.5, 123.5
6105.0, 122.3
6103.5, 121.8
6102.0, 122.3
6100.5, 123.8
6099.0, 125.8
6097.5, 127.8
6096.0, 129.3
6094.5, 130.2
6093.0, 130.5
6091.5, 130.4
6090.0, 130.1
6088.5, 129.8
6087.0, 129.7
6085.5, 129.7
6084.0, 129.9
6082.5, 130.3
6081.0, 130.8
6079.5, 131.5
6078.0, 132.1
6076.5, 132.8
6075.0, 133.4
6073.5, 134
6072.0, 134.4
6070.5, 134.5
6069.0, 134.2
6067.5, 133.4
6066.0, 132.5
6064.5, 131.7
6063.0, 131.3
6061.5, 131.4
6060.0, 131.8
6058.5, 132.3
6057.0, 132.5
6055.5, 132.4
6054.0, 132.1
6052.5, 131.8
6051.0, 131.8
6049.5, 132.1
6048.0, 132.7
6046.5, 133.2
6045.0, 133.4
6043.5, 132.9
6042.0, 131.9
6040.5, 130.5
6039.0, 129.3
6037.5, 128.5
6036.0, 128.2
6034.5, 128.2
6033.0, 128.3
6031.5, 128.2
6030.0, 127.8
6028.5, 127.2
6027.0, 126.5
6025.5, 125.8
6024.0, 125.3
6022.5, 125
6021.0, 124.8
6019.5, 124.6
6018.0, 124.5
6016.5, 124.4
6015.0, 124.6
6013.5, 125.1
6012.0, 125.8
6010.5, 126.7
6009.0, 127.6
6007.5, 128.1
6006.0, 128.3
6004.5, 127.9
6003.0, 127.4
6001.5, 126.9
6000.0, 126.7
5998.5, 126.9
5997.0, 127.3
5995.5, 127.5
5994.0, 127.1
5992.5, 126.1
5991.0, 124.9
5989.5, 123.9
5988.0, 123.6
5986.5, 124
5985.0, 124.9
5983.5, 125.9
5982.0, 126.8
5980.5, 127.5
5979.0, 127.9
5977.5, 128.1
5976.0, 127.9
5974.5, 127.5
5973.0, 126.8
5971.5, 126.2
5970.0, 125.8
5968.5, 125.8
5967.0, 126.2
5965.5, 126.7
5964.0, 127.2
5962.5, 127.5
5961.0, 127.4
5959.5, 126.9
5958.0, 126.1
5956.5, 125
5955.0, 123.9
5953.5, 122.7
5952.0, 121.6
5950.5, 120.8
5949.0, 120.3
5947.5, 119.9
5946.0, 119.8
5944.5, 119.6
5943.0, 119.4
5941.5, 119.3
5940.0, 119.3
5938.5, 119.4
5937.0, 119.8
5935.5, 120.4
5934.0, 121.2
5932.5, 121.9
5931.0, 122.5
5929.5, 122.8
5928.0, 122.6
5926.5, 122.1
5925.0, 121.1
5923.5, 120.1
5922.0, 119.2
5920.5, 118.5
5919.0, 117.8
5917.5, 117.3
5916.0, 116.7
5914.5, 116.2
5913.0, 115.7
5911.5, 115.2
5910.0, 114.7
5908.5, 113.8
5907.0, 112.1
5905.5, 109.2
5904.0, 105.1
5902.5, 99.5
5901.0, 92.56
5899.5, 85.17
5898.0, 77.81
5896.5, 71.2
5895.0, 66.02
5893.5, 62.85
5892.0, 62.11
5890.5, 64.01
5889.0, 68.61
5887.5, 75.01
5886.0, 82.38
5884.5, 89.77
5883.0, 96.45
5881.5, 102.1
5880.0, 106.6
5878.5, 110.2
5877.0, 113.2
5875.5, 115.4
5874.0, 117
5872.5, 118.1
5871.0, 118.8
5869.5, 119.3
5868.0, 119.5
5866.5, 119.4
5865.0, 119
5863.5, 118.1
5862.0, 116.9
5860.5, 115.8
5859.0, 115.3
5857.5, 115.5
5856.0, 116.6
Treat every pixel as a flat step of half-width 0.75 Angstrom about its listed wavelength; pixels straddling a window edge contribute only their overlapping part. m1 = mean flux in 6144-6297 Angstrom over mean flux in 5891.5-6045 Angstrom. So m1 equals 1.0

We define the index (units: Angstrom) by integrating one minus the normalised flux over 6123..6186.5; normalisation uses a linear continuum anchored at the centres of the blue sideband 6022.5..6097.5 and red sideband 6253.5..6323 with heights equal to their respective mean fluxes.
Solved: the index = 2.7 Angstrom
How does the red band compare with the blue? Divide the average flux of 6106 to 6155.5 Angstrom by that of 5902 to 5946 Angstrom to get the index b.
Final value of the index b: 1.09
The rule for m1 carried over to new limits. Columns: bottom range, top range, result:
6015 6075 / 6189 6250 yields 0.91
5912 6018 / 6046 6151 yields 1.05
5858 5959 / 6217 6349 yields 1.11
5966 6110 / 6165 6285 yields 0.92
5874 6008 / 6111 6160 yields 1.11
